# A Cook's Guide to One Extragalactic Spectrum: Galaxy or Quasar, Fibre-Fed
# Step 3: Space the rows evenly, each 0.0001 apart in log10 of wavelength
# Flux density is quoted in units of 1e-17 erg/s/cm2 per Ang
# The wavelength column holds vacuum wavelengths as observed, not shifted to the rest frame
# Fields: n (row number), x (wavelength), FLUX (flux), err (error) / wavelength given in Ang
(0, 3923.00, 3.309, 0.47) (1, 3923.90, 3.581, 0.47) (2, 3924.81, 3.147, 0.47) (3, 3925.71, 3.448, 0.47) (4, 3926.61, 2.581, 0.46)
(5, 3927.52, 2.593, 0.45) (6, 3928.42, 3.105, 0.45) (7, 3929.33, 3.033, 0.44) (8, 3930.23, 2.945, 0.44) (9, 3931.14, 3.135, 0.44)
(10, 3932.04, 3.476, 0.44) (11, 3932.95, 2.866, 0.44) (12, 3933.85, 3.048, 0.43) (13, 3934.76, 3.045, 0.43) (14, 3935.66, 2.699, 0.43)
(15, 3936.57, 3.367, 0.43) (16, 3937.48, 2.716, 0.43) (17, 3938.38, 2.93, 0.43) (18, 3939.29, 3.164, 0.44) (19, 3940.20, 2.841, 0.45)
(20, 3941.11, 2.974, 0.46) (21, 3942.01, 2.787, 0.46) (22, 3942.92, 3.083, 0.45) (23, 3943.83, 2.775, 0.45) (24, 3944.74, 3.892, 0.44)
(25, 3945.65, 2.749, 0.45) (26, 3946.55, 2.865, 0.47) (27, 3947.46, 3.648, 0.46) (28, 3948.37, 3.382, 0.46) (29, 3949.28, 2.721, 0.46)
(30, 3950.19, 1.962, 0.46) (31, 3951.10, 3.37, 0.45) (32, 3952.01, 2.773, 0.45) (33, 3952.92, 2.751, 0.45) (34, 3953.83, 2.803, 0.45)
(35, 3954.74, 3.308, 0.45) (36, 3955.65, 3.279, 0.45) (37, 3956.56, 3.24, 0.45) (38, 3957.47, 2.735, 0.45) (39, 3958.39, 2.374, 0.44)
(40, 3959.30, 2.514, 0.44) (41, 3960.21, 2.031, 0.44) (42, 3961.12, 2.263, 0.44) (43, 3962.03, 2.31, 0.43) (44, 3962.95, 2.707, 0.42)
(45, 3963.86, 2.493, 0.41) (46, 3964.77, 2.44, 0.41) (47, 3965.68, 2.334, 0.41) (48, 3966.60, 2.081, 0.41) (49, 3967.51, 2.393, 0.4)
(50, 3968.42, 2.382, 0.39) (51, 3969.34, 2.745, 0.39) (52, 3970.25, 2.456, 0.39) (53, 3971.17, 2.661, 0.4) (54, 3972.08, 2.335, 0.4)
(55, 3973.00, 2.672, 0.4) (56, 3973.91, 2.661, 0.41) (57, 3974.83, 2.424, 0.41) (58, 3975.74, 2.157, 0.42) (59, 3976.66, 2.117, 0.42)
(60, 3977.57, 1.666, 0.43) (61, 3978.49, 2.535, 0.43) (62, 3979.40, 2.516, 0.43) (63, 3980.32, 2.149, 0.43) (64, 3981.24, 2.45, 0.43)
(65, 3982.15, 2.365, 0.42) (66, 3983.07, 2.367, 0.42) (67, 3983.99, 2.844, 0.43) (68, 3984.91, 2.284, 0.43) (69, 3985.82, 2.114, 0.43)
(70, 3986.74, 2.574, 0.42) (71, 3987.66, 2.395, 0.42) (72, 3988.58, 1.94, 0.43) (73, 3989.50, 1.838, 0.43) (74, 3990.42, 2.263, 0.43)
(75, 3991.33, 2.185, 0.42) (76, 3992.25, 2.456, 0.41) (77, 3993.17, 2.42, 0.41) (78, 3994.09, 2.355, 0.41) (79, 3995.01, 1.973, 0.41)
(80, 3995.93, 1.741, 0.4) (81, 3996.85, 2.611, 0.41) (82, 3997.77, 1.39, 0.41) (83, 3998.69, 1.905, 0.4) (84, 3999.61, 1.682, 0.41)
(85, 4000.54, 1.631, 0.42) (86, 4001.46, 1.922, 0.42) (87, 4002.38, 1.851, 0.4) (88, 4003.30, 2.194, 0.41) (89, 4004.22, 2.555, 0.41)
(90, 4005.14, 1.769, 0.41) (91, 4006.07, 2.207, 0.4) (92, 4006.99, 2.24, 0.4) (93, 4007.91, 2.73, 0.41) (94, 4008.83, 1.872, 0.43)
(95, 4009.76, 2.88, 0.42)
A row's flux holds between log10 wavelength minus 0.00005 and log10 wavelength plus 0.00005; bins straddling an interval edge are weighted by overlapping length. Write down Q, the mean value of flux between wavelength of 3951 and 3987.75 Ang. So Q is 2.51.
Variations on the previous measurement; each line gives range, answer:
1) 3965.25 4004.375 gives 2.24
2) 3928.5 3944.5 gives 3.01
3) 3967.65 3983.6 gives 2.39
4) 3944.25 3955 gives 3.01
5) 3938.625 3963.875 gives 2.86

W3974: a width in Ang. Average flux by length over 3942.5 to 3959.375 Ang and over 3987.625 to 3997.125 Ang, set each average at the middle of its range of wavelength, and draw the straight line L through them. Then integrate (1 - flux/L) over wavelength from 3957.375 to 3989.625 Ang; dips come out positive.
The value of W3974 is 2.0 Ang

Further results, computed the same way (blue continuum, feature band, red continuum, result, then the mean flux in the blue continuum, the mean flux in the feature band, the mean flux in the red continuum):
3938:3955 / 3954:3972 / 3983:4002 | 0.8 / 2.98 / 2.56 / 2.13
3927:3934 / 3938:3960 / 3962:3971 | -1.8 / 3.02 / 2.94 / 2.45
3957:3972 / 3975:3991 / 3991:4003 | -0.6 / 2.43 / 2.27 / 2.01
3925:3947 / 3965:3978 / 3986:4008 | 0.6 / 3.01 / 2.37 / 2.11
